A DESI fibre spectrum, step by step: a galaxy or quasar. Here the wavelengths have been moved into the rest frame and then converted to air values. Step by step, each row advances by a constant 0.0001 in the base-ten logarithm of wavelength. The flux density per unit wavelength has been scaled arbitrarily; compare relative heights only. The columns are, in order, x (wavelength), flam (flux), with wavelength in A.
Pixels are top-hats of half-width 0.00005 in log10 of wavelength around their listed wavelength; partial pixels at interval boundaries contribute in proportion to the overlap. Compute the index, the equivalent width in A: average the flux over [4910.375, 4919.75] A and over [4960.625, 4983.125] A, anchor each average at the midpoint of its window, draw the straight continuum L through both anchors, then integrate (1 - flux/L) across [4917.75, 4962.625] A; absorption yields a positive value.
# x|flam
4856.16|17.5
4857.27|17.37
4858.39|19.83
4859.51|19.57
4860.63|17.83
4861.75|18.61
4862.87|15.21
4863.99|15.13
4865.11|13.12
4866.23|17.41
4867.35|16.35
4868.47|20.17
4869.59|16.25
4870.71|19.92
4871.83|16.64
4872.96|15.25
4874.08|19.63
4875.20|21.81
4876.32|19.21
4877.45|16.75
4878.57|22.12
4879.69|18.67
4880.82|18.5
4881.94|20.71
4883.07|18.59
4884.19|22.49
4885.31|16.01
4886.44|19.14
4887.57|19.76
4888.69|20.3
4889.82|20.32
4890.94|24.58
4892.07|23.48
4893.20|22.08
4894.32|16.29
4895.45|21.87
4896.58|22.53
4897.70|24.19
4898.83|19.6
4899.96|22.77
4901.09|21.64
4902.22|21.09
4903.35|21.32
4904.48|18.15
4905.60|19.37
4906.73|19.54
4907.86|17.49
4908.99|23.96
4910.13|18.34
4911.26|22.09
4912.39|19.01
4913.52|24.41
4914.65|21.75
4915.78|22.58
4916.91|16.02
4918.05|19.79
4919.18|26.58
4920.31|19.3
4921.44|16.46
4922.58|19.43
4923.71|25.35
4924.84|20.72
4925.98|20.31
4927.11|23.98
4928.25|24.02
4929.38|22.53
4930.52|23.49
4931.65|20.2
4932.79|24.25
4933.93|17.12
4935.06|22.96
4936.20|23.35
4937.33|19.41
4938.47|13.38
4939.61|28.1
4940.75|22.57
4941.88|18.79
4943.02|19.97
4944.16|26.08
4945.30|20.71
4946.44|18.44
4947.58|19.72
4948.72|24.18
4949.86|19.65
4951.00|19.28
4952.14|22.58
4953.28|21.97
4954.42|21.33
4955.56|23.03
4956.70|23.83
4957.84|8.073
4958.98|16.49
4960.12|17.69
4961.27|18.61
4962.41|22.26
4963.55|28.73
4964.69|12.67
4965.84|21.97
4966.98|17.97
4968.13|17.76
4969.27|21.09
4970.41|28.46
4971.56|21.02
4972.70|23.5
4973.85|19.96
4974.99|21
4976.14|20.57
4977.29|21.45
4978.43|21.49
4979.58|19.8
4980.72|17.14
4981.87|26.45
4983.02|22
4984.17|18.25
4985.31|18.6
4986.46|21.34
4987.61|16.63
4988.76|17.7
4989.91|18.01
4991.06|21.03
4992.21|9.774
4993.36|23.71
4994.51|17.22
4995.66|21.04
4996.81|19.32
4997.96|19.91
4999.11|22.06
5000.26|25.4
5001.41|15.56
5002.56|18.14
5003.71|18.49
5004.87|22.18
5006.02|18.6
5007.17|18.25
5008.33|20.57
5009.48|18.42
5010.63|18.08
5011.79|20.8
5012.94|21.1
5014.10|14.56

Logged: 0.9 A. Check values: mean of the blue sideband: 21.4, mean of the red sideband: 21.2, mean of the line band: 20.9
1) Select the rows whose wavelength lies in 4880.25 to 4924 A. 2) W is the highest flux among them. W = 26.58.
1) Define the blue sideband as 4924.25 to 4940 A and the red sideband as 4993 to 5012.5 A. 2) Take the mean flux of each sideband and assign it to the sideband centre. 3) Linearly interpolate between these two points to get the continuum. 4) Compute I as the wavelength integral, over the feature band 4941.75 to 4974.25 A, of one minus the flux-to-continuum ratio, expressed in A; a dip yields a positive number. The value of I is 0.6 A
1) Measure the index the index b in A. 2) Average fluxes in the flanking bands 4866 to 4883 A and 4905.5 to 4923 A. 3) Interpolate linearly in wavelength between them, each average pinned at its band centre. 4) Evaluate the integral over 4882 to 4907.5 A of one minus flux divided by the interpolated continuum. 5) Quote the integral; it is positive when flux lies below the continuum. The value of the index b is -1.5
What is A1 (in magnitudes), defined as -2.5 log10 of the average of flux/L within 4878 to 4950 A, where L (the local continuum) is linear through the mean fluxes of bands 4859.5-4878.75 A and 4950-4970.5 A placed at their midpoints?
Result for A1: -0.117 mag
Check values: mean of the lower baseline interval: 17.7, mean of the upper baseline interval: 20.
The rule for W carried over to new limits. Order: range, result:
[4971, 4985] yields 26.45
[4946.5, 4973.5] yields 28.73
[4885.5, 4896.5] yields 24.58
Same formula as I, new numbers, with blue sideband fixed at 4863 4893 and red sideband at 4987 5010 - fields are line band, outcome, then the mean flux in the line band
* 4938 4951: -1.4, 21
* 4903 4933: -3.3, 21.1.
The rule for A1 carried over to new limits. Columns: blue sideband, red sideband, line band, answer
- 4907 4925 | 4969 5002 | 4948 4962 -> 0.04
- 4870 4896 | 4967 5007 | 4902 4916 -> -0.04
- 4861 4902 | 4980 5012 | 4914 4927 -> -0.08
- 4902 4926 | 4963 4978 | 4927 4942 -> -0.05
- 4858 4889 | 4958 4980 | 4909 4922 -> -0.08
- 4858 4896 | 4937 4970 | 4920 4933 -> -0.10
